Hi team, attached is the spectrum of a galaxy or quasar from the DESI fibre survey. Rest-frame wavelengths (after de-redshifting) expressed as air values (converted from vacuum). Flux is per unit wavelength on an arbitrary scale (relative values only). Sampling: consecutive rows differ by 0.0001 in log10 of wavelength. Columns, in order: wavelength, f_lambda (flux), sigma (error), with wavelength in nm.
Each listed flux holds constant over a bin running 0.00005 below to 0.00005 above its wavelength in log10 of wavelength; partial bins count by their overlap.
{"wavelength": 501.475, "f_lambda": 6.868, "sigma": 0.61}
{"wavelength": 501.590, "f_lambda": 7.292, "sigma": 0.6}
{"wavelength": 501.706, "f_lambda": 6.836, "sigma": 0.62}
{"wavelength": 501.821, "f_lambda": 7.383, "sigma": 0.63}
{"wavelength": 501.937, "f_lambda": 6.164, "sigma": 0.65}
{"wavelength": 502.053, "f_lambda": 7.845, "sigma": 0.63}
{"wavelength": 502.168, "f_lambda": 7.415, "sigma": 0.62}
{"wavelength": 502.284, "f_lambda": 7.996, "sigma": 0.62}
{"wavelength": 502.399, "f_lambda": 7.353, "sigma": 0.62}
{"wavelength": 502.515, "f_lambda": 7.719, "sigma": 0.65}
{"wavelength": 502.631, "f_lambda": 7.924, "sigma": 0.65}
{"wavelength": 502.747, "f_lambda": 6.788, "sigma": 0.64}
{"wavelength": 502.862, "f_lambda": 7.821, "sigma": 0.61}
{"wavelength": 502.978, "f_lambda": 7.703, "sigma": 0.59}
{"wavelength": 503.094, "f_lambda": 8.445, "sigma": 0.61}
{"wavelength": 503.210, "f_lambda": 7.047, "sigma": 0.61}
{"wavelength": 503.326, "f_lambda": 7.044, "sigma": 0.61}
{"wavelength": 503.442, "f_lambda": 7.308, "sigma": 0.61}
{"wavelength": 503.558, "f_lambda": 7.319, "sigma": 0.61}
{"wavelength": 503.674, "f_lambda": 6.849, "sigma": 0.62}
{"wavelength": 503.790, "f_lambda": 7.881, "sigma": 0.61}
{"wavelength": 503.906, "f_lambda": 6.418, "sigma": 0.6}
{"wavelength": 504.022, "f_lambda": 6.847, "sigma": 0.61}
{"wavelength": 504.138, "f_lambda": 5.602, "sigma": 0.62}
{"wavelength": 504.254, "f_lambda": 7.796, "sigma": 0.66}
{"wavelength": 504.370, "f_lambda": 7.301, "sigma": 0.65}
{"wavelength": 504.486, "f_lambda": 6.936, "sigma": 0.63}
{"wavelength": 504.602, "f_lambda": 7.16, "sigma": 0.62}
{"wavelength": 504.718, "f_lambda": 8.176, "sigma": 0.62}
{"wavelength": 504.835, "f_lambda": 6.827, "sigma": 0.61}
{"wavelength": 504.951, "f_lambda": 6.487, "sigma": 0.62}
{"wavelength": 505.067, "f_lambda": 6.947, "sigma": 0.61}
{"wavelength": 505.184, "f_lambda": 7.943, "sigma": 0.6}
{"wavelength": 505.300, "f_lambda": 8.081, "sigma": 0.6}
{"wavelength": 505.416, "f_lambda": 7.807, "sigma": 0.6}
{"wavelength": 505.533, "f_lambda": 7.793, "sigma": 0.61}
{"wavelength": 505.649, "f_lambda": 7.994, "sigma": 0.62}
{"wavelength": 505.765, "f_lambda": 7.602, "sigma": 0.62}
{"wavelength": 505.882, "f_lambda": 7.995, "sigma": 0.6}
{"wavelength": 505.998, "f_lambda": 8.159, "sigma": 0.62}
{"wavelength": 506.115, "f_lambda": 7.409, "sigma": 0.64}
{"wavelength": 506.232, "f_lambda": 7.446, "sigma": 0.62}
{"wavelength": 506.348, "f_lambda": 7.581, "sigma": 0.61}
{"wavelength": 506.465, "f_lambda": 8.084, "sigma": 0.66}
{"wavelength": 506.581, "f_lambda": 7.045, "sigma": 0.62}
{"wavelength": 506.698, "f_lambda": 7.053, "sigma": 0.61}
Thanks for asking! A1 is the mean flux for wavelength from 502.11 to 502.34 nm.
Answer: 7.71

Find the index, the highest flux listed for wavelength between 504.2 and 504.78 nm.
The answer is 8.176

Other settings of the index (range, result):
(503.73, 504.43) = 7.881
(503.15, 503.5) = 7.308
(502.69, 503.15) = 8.445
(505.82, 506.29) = 8.159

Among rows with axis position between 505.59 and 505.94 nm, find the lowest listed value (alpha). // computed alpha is 7.602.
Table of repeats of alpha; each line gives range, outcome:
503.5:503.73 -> 6.849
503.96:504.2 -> 5.602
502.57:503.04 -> 6.788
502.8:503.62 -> 7.044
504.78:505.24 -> 6.487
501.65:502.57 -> 6.164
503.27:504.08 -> 6.418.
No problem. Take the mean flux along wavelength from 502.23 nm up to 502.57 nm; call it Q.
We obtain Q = 7.69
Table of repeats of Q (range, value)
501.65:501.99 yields 6.8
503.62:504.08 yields 7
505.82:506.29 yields 7.74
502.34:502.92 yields 7.53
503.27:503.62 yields 7.22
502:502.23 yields 7.64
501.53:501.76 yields 7.07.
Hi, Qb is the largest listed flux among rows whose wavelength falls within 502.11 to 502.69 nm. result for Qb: 7.996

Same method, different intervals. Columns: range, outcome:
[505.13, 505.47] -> 8.081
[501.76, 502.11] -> 7.845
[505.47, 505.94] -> 7.995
